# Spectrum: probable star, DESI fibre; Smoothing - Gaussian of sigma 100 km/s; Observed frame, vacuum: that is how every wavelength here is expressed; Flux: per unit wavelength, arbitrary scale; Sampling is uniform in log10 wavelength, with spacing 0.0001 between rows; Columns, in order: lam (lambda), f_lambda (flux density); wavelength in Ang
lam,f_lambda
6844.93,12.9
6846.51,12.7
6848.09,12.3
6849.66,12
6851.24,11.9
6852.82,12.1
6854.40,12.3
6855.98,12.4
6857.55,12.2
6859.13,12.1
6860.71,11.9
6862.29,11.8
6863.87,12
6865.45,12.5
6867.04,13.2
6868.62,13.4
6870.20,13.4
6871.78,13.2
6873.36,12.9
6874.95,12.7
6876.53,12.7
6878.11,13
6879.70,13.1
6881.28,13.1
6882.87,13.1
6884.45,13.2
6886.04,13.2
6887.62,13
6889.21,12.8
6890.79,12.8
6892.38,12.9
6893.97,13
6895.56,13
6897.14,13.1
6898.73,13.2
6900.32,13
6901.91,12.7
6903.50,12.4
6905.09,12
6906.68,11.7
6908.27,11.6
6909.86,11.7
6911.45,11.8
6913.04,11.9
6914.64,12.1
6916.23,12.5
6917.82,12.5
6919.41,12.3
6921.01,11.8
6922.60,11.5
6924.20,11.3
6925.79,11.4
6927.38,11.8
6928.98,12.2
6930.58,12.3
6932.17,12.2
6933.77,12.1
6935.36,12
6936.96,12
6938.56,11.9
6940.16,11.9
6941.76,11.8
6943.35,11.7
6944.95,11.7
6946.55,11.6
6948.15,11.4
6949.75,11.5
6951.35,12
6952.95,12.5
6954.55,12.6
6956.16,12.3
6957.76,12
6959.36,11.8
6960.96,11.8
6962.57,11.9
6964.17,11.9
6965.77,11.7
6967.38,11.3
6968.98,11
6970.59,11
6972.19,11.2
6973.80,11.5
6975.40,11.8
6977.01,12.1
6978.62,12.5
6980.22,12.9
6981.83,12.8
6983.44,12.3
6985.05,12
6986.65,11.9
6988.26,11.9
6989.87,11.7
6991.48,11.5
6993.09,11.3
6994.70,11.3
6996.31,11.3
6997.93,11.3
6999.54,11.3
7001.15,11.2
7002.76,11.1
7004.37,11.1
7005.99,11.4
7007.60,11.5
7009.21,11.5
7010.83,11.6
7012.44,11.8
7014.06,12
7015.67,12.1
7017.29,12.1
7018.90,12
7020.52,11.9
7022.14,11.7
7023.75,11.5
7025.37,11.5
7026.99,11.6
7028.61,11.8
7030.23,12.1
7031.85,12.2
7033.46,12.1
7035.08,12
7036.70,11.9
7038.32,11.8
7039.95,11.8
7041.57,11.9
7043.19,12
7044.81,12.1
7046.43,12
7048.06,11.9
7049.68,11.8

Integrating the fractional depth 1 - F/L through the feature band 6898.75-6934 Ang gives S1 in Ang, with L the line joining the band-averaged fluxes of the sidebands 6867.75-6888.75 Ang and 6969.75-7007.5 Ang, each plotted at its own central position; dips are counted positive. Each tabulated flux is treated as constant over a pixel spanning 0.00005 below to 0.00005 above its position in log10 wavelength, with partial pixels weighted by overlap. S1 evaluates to 1.5 Ang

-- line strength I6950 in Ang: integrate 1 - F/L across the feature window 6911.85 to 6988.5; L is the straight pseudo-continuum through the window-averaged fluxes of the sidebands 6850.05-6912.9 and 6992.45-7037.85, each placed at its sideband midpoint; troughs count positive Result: 1.2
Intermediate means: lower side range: 12.6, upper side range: 11.7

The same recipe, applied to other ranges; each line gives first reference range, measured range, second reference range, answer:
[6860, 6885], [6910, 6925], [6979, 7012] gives 0.5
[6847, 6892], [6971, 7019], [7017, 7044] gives 1.3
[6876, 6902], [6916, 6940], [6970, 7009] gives 1.0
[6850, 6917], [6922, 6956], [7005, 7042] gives 1.1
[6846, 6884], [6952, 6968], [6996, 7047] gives 0.1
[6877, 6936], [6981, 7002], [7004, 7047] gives 0.6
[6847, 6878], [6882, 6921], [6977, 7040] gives -0.8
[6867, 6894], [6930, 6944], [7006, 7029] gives 0.6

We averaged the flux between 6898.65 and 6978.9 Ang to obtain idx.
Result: 11.9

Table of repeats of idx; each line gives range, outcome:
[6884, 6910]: 12.7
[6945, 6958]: 12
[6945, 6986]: 11.9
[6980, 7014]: 11.6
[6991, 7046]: 11.7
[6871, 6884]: 13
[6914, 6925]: 12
